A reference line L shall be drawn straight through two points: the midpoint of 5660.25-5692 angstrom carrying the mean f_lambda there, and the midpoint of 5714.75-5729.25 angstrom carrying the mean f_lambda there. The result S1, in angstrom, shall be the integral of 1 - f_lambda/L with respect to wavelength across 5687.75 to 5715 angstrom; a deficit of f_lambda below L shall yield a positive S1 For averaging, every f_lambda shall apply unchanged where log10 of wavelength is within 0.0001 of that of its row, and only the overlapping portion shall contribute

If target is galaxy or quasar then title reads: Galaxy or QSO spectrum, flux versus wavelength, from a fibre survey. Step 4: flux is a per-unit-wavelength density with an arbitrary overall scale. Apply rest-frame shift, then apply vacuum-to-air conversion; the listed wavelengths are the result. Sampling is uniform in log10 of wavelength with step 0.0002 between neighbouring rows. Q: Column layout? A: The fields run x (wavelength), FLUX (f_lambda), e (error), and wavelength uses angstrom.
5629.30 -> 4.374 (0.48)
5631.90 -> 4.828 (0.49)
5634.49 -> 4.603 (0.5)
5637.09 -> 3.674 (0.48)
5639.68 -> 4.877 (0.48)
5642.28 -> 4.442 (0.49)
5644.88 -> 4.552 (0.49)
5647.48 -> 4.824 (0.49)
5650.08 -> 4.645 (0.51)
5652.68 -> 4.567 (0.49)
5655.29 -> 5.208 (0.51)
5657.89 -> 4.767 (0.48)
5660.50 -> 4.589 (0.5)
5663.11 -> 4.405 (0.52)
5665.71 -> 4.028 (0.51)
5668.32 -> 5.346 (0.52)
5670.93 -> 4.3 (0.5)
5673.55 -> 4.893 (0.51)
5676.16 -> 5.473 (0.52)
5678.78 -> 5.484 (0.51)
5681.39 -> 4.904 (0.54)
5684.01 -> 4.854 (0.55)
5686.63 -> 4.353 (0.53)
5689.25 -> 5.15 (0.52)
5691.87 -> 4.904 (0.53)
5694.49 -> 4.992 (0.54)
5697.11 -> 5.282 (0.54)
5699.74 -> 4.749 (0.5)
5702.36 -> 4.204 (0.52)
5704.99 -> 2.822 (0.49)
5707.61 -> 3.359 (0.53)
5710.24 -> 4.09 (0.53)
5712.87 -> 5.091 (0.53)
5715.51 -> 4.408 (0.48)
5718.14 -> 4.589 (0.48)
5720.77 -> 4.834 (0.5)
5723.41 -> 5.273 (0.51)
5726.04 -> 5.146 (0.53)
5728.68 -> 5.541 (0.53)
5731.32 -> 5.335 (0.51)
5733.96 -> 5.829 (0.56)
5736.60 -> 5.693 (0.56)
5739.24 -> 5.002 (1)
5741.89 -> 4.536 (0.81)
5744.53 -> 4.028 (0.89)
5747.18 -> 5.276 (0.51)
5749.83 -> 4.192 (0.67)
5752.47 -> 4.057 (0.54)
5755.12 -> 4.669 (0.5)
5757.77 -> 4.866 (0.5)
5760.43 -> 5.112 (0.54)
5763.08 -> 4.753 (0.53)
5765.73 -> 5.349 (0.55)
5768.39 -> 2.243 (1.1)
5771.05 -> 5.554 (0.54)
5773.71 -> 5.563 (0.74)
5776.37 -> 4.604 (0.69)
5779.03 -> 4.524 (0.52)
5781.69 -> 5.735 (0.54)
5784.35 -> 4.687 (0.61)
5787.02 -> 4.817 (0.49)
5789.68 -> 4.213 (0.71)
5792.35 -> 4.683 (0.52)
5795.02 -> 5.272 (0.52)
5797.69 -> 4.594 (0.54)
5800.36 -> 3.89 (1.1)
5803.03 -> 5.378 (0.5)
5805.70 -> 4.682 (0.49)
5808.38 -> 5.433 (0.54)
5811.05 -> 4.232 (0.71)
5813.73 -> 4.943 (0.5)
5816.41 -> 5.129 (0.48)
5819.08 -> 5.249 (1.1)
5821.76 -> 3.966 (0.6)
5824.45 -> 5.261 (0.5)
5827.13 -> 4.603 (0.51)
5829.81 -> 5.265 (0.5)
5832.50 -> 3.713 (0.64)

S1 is 2.4 angstrom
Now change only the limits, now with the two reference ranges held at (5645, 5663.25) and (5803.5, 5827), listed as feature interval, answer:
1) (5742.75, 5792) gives 1.49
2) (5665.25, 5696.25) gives -1.12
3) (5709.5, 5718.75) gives 0.40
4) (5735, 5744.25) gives -0.35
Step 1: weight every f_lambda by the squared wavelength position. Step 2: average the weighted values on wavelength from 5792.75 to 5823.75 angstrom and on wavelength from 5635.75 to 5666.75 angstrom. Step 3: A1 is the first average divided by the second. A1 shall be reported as 1.1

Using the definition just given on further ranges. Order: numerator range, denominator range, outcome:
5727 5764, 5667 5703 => 1.02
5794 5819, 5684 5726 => 1.10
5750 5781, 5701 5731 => 1.05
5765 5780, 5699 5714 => 1.18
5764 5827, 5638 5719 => 1.07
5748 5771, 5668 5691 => 0.93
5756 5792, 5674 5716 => 1.06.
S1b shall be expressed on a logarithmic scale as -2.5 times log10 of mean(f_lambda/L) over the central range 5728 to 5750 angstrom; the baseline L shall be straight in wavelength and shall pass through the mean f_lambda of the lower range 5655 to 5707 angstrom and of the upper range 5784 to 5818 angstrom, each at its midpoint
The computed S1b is -0.075 mag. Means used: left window 4.71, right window 4.77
